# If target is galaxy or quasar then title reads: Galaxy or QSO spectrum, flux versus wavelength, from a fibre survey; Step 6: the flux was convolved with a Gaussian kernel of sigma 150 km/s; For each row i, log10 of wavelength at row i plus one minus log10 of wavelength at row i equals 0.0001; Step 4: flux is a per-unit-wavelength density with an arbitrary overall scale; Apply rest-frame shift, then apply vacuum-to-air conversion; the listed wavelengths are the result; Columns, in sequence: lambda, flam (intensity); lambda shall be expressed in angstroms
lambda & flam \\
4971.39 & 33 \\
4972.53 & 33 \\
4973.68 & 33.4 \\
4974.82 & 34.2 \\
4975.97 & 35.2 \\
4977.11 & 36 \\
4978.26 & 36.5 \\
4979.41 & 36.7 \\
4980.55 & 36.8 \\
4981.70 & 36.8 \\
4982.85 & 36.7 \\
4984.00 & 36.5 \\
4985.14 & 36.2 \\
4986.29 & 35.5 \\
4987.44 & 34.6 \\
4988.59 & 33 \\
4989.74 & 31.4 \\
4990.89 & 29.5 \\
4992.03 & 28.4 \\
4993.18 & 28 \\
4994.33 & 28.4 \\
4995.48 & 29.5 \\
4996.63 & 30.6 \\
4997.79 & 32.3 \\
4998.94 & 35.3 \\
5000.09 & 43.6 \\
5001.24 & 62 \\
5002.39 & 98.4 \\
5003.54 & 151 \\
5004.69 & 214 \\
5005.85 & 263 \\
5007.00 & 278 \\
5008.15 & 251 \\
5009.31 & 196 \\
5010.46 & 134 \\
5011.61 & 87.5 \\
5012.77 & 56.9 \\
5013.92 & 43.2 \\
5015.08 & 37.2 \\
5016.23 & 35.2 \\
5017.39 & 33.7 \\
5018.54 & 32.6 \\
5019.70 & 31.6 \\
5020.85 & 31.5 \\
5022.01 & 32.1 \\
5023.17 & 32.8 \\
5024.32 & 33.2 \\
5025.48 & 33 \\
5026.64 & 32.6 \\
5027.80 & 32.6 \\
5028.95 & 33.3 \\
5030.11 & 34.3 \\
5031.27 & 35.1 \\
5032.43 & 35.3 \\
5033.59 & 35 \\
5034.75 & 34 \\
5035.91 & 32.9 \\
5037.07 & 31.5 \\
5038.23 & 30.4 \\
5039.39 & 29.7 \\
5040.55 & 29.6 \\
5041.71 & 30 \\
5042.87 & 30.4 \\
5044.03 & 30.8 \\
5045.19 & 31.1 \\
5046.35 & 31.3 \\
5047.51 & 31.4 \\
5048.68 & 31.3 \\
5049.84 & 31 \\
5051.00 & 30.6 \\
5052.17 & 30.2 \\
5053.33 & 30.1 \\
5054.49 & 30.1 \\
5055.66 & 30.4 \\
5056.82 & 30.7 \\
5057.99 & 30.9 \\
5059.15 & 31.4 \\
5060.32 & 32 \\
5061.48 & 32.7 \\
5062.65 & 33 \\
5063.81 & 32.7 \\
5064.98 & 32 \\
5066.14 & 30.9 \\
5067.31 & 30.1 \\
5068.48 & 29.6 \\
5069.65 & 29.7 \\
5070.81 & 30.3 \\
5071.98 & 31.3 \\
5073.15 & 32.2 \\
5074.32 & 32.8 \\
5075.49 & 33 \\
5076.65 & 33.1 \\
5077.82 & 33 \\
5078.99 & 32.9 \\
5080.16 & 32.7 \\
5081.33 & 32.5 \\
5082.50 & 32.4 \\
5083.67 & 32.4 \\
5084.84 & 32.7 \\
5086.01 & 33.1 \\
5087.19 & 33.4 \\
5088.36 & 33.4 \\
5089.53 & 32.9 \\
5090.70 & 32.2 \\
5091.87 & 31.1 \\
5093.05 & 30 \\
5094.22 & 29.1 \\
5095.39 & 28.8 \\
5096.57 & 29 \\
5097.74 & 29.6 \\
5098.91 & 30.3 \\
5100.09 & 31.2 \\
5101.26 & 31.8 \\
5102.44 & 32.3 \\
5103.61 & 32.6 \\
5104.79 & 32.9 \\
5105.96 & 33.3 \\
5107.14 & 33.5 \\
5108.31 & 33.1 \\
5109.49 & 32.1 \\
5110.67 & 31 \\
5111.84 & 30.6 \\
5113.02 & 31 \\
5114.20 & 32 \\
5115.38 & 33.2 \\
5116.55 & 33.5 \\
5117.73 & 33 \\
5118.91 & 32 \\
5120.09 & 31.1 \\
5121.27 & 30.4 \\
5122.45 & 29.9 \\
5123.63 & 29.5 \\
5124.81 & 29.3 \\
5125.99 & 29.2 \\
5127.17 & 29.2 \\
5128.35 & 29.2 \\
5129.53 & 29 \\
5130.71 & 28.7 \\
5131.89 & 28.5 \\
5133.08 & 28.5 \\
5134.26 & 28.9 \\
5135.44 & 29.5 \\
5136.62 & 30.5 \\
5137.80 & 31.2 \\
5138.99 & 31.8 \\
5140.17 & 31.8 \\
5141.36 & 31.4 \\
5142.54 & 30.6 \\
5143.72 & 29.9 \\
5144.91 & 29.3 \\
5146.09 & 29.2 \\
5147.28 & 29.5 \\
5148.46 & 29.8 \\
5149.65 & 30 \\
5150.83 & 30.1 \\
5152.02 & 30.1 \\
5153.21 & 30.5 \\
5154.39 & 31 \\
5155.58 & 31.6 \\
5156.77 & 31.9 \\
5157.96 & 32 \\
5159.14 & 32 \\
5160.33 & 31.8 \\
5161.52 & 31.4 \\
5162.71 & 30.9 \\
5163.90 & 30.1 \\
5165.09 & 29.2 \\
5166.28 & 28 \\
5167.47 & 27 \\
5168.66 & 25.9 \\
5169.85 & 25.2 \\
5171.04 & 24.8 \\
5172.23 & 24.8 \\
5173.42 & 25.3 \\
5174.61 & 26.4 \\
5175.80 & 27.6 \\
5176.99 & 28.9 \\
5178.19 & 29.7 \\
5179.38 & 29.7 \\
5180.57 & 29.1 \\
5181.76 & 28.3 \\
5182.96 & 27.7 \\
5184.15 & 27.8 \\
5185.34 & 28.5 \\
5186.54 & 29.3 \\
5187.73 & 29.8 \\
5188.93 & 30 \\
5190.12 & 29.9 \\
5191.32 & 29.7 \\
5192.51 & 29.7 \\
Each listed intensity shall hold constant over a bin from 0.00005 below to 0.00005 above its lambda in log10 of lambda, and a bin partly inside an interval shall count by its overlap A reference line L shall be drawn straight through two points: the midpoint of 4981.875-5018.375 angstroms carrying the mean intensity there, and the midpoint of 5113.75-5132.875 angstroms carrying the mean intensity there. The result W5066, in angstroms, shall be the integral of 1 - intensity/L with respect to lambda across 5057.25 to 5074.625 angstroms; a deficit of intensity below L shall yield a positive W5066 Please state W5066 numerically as 7.1 angstroms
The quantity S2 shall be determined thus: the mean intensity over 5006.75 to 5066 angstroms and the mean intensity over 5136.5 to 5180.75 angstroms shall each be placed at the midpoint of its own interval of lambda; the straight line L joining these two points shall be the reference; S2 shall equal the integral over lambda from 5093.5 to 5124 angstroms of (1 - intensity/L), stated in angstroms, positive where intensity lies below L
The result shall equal 4.2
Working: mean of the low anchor 46.8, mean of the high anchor 29.5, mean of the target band 31.4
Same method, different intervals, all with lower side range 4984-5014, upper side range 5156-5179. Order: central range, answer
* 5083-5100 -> 7.4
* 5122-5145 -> 6.0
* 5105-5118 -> 4.3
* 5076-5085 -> 4.0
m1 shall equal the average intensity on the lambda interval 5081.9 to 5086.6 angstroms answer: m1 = 32.6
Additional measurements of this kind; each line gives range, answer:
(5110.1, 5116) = 31.6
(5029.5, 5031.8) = 34.6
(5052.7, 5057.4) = 30.4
